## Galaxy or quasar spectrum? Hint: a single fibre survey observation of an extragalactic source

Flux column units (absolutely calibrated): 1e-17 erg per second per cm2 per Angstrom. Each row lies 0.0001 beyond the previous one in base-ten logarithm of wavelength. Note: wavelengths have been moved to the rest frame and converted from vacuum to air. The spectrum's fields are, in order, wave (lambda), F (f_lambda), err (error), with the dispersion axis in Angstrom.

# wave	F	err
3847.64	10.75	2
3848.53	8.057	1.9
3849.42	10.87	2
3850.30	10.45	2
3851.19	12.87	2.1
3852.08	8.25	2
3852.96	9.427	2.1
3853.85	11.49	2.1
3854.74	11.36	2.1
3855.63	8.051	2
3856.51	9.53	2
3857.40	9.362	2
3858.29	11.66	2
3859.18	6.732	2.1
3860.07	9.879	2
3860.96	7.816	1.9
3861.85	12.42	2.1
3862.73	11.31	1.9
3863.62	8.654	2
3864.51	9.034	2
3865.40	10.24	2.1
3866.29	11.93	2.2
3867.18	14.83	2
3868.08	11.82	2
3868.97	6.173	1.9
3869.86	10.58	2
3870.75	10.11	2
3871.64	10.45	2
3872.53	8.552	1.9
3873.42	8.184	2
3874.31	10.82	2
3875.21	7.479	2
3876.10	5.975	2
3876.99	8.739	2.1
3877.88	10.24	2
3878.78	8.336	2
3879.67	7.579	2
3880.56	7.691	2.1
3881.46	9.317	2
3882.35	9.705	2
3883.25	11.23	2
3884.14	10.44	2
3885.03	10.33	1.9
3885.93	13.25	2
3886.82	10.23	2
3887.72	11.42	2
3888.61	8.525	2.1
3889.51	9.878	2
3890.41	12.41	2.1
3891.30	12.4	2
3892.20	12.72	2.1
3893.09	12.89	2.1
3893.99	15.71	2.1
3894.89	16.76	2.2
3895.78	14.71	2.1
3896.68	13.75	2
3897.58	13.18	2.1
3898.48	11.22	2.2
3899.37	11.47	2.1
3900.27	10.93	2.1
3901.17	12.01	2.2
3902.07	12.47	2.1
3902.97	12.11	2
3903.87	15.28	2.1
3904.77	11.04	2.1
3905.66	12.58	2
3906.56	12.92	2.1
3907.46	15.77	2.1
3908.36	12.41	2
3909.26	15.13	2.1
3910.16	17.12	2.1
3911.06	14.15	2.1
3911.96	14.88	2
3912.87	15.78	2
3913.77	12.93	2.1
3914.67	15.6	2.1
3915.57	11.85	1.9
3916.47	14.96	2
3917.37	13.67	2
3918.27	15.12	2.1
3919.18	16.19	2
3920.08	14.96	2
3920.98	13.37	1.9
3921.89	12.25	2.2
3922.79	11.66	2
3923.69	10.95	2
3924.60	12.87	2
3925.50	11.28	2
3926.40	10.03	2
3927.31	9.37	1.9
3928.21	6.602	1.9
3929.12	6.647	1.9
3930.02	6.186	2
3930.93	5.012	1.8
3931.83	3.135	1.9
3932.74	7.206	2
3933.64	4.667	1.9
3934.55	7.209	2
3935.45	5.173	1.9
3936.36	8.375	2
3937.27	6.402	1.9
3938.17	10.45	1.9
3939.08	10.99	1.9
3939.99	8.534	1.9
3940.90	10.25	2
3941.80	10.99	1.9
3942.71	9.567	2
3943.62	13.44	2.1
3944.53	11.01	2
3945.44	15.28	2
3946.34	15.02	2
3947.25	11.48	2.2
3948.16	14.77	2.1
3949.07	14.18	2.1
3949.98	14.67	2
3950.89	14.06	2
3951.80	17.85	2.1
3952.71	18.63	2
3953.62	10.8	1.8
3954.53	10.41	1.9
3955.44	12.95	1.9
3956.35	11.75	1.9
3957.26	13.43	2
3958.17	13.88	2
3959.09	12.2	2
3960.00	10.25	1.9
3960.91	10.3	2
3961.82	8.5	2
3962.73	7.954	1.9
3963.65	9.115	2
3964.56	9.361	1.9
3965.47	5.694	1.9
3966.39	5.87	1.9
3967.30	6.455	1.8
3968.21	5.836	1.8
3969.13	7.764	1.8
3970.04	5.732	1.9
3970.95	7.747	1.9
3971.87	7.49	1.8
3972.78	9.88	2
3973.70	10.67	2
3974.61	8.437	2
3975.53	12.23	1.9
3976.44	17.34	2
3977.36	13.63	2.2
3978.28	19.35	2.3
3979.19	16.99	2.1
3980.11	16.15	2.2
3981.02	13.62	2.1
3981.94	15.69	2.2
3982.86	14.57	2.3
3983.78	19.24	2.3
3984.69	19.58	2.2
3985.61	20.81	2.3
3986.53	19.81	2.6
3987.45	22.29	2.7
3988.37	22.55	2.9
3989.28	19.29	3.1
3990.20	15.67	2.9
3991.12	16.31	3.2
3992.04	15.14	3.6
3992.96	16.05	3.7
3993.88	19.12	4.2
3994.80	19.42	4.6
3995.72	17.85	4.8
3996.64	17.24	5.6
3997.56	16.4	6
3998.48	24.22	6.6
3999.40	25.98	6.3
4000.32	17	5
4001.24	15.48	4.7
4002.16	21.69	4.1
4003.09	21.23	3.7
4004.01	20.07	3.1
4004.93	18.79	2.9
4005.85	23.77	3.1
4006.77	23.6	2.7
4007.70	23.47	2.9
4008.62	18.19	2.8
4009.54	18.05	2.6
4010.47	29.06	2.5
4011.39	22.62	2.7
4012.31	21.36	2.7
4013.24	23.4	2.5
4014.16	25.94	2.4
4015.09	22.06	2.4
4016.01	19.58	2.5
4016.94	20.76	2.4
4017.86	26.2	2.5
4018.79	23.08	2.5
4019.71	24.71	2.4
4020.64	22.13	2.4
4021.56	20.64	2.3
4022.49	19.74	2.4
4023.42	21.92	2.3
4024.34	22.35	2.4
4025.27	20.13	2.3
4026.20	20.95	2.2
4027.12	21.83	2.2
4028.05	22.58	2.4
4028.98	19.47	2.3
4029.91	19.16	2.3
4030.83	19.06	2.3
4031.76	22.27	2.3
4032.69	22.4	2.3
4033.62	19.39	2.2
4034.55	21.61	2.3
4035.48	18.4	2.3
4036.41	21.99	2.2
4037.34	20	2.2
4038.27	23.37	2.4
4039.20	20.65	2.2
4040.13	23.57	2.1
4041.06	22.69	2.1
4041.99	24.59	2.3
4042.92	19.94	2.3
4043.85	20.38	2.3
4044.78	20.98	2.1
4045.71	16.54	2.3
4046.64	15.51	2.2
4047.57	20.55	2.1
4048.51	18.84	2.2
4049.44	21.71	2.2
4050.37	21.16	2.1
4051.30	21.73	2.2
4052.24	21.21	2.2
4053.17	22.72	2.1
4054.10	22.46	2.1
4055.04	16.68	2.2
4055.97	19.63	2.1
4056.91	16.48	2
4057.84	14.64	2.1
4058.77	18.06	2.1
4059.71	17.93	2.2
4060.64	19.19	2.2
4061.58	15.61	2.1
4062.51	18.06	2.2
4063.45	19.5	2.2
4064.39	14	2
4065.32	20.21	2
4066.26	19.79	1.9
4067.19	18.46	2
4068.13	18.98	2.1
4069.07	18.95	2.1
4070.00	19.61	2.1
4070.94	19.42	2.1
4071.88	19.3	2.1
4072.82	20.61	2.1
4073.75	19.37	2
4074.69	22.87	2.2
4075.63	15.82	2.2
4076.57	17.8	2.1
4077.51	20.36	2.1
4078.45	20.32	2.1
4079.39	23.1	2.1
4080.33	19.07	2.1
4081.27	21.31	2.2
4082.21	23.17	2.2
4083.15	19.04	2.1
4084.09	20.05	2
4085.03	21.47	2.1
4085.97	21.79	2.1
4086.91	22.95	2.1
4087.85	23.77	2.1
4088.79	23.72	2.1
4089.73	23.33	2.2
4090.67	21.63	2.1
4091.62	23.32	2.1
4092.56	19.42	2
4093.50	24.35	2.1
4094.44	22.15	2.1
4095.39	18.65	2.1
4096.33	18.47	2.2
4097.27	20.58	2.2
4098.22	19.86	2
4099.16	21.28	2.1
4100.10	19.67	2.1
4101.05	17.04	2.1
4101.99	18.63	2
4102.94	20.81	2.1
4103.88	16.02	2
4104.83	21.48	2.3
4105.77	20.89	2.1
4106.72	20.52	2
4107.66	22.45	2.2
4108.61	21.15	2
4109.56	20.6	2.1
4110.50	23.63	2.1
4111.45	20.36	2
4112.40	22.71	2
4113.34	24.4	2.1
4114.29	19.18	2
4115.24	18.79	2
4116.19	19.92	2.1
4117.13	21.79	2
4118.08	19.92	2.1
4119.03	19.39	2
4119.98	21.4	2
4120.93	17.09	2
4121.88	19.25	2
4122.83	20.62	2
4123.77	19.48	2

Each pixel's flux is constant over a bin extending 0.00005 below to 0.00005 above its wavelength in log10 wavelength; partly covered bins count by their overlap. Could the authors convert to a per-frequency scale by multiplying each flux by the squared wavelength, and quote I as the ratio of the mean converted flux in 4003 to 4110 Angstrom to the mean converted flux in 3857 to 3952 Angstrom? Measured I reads 2.0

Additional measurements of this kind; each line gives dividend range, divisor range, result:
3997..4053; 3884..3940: 1.94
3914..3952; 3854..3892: 1.14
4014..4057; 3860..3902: 2.12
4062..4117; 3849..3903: 2.14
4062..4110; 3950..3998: 1.57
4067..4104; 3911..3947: 2.05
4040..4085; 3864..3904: 1.96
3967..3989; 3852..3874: 1.50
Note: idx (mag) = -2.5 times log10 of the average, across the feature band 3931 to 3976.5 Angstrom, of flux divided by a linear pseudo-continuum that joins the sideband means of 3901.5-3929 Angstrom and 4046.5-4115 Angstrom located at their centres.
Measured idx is 0.40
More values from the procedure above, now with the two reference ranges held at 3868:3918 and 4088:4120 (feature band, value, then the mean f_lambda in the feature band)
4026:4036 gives -0.17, 20.6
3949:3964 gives 0.17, 12.4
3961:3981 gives 0.43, 10.2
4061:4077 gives 0.03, 18.7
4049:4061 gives -0.05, 19.5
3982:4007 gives -0.19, 19.3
